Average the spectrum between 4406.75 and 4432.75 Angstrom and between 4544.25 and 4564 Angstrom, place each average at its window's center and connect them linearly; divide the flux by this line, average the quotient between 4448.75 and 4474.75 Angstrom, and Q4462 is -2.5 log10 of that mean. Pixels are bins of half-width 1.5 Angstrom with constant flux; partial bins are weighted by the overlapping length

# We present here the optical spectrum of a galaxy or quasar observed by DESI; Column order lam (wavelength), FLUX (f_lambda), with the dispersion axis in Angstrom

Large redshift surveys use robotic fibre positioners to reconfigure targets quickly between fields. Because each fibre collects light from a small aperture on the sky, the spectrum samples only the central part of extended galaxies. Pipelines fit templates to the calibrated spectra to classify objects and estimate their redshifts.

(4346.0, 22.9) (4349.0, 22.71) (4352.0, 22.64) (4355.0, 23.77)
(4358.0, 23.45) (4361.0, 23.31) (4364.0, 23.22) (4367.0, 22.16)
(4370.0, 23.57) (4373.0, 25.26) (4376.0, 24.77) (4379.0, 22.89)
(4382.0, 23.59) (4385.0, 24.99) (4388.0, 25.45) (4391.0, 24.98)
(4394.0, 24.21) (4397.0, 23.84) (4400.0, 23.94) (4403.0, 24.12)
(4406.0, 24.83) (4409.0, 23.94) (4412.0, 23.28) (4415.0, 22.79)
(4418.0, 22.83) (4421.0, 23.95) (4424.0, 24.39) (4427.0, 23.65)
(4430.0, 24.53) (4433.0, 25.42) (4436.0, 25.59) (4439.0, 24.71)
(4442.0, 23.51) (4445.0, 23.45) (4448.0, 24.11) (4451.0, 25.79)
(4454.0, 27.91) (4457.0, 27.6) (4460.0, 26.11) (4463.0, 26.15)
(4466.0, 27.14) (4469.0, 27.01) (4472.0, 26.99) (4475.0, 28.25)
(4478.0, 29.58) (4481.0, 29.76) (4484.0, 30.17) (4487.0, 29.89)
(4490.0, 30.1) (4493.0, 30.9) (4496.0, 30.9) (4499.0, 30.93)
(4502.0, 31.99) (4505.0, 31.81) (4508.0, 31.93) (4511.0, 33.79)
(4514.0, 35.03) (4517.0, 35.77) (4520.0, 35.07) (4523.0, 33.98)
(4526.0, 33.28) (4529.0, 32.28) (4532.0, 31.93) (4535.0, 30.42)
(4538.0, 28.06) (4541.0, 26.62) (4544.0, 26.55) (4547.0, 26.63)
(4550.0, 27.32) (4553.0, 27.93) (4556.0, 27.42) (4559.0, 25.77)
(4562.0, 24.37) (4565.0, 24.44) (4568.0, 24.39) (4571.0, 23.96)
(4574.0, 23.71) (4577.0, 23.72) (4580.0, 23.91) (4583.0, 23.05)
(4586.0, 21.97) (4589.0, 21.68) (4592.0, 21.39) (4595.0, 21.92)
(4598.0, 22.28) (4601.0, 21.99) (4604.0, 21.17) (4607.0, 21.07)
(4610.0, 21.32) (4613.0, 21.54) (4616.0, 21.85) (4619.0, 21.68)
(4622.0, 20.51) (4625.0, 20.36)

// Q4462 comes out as -0.09 mag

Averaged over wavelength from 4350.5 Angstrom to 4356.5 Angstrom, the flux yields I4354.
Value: 23.2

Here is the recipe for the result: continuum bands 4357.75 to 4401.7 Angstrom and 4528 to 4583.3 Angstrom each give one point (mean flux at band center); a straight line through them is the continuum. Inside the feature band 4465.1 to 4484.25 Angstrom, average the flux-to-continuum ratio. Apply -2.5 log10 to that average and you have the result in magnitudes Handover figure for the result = -0.12 mag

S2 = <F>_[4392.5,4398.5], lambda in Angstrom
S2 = 24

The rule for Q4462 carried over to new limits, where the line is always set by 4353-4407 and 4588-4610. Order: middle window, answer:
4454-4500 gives -0.24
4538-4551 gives -0.21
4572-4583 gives -0.09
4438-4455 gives -0.07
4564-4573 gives -0.11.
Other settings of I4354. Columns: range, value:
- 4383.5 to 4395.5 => 24.9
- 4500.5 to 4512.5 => 32.4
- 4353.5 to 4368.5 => 23.2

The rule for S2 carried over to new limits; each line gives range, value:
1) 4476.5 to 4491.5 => 29.9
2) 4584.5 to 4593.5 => 21.7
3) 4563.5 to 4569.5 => 24.4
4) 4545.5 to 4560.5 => 27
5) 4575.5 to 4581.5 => 23.8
